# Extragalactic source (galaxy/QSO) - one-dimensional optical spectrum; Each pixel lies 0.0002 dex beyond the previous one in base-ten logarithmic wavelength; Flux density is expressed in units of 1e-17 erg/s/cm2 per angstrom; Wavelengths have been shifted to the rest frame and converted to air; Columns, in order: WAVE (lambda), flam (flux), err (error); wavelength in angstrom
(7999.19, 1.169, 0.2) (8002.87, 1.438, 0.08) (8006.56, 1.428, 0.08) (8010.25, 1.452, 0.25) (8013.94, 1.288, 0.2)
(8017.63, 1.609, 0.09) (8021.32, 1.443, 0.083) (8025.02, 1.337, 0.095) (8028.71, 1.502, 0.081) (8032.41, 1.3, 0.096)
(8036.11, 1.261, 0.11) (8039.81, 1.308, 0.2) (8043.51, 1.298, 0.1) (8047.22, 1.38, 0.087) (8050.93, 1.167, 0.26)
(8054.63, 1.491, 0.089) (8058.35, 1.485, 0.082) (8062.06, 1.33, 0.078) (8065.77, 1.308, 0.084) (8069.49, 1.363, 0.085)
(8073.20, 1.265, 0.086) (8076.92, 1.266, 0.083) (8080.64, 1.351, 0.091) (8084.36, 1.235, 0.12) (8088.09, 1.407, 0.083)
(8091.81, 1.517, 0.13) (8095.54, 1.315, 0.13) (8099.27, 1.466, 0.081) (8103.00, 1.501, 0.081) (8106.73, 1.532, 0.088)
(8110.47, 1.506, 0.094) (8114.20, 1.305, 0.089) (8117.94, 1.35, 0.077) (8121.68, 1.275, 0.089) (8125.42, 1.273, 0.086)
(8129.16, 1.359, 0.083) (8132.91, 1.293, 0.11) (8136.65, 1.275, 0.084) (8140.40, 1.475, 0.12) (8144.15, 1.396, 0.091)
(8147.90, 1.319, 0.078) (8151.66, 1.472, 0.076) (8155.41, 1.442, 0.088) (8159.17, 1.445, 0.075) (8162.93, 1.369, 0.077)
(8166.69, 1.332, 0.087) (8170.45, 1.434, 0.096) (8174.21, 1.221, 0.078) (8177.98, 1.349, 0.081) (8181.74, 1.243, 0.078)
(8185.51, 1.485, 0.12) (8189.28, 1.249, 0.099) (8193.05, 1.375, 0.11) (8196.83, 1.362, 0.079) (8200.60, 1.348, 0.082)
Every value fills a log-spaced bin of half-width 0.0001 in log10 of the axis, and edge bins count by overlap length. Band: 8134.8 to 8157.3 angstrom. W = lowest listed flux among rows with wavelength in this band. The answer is 1.275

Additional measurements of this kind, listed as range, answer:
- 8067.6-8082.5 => 1.265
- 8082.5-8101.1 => 1.235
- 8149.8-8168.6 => 1.332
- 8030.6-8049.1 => 1.261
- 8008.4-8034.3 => 1.288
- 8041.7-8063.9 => 1.167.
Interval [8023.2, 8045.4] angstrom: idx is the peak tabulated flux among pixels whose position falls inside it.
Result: 1.502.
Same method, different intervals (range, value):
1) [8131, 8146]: 1.475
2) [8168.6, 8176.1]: 1.434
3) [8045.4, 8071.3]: 1.491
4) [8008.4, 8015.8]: 1.452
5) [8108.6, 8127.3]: 1.506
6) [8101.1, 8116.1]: 1.532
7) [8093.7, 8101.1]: 1.466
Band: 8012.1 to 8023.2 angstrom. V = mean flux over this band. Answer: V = 1.45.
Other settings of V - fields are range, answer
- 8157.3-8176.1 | 1.36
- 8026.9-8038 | 1.35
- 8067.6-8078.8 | 1.3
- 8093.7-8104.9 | 1.43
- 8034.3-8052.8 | 1.28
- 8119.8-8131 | 1.3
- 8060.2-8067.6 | 1.32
